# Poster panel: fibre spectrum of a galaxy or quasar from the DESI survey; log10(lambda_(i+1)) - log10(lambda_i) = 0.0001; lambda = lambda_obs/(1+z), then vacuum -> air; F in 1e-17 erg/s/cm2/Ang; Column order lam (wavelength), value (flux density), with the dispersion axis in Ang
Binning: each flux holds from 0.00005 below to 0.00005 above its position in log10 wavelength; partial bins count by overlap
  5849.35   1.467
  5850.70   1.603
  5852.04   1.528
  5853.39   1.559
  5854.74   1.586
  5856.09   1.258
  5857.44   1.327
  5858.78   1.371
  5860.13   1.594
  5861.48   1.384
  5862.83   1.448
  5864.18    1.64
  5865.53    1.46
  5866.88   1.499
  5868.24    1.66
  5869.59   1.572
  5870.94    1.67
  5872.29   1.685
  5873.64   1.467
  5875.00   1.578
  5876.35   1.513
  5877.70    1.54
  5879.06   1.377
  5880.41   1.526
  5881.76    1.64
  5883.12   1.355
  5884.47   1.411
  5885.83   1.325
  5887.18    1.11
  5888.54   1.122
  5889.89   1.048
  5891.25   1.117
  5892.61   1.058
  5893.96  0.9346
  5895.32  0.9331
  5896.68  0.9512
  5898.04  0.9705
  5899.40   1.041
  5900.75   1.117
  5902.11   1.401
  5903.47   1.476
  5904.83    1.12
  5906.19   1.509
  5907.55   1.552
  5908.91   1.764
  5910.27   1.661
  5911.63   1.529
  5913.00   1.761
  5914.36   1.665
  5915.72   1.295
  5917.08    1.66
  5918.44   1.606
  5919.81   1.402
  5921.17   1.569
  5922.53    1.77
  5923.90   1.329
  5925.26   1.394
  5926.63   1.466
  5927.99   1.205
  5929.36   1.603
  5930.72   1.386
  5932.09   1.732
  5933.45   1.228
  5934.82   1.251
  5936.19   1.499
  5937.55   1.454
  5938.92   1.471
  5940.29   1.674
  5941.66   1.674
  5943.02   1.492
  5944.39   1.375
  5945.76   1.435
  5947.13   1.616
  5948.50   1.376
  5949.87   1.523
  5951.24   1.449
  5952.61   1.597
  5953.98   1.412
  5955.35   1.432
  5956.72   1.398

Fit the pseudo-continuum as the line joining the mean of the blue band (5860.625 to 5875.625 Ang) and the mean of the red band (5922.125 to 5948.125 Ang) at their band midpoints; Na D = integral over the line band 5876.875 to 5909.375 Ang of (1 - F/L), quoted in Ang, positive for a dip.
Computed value 5.5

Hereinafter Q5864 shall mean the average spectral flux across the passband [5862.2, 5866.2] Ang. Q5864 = 1.52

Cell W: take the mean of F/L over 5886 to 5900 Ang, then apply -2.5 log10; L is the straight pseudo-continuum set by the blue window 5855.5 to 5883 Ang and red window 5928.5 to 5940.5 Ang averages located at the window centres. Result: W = 0.39 mag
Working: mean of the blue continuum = 1.51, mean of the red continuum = 1.47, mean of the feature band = 1.04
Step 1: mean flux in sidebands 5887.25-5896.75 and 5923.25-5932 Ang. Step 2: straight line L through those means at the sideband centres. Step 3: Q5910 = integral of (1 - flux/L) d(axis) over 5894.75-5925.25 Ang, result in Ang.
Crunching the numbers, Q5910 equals -4.46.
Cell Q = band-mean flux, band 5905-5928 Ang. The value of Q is 1.54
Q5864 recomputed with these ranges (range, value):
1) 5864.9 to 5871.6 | 1.57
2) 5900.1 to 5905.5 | 1.28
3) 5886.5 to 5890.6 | 1.09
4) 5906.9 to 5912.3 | 1.63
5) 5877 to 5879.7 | 1.46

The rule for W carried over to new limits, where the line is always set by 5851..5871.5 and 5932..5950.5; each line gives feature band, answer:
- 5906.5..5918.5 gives -0.08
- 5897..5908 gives 0.18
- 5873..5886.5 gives 0.02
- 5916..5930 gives -0.01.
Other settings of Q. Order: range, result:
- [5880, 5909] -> 1.24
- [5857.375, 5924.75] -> 1.41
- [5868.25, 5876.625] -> 1.59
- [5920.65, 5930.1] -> 1.47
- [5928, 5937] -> 1.43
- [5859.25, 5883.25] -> 1.54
